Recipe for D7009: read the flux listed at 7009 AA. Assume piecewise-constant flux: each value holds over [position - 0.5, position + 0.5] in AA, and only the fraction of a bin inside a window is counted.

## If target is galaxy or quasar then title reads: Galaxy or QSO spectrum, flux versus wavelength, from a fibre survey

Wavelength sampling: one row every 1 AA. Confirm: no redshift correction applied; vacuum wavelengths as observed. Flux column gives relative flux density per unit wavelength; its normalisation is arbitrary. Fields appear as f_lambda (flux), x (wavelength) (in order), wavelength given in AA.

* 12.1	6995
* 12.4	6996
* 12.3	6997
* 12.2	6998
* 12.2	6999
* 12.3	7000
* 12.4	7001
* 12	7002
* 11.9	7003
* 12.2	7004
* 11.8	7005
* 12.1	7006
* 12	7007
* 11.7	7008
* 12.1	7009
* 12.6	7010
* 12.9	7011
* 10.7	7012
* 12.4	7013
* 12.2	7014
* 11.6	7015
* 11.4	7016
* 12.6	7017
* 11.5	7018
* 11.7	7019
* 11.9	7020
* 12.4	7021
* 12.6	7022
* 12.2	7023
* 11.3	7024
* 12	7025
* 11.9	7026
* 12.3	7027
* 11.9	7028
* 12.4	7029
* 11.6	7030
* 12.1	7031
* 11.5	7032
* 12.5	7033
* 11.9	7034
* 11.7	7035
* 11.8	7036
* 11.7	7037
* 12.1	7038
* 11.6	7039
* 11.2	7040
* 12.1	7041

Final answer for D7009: 12.1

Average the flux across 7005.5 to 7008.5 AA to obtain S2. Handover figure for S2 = 11.9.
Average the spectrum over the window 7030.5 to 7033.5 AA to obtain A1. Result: 12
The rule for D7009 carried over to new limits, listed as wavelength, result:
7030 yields 11.6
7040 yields 11.2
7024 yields 11.3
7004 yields 12.2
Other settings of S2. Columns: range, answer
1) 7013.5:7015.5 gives 11.9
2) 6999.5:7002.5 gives 12.2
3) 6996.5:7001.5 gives 12.3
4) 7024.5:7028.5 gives 12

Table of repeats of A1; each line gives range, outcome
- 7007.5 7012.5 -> 12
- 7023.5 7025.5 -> 11.7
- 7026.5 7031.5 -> 12.1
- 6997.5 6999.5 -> 12.2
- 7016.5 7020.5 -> 11.9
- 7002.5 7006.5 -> 12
